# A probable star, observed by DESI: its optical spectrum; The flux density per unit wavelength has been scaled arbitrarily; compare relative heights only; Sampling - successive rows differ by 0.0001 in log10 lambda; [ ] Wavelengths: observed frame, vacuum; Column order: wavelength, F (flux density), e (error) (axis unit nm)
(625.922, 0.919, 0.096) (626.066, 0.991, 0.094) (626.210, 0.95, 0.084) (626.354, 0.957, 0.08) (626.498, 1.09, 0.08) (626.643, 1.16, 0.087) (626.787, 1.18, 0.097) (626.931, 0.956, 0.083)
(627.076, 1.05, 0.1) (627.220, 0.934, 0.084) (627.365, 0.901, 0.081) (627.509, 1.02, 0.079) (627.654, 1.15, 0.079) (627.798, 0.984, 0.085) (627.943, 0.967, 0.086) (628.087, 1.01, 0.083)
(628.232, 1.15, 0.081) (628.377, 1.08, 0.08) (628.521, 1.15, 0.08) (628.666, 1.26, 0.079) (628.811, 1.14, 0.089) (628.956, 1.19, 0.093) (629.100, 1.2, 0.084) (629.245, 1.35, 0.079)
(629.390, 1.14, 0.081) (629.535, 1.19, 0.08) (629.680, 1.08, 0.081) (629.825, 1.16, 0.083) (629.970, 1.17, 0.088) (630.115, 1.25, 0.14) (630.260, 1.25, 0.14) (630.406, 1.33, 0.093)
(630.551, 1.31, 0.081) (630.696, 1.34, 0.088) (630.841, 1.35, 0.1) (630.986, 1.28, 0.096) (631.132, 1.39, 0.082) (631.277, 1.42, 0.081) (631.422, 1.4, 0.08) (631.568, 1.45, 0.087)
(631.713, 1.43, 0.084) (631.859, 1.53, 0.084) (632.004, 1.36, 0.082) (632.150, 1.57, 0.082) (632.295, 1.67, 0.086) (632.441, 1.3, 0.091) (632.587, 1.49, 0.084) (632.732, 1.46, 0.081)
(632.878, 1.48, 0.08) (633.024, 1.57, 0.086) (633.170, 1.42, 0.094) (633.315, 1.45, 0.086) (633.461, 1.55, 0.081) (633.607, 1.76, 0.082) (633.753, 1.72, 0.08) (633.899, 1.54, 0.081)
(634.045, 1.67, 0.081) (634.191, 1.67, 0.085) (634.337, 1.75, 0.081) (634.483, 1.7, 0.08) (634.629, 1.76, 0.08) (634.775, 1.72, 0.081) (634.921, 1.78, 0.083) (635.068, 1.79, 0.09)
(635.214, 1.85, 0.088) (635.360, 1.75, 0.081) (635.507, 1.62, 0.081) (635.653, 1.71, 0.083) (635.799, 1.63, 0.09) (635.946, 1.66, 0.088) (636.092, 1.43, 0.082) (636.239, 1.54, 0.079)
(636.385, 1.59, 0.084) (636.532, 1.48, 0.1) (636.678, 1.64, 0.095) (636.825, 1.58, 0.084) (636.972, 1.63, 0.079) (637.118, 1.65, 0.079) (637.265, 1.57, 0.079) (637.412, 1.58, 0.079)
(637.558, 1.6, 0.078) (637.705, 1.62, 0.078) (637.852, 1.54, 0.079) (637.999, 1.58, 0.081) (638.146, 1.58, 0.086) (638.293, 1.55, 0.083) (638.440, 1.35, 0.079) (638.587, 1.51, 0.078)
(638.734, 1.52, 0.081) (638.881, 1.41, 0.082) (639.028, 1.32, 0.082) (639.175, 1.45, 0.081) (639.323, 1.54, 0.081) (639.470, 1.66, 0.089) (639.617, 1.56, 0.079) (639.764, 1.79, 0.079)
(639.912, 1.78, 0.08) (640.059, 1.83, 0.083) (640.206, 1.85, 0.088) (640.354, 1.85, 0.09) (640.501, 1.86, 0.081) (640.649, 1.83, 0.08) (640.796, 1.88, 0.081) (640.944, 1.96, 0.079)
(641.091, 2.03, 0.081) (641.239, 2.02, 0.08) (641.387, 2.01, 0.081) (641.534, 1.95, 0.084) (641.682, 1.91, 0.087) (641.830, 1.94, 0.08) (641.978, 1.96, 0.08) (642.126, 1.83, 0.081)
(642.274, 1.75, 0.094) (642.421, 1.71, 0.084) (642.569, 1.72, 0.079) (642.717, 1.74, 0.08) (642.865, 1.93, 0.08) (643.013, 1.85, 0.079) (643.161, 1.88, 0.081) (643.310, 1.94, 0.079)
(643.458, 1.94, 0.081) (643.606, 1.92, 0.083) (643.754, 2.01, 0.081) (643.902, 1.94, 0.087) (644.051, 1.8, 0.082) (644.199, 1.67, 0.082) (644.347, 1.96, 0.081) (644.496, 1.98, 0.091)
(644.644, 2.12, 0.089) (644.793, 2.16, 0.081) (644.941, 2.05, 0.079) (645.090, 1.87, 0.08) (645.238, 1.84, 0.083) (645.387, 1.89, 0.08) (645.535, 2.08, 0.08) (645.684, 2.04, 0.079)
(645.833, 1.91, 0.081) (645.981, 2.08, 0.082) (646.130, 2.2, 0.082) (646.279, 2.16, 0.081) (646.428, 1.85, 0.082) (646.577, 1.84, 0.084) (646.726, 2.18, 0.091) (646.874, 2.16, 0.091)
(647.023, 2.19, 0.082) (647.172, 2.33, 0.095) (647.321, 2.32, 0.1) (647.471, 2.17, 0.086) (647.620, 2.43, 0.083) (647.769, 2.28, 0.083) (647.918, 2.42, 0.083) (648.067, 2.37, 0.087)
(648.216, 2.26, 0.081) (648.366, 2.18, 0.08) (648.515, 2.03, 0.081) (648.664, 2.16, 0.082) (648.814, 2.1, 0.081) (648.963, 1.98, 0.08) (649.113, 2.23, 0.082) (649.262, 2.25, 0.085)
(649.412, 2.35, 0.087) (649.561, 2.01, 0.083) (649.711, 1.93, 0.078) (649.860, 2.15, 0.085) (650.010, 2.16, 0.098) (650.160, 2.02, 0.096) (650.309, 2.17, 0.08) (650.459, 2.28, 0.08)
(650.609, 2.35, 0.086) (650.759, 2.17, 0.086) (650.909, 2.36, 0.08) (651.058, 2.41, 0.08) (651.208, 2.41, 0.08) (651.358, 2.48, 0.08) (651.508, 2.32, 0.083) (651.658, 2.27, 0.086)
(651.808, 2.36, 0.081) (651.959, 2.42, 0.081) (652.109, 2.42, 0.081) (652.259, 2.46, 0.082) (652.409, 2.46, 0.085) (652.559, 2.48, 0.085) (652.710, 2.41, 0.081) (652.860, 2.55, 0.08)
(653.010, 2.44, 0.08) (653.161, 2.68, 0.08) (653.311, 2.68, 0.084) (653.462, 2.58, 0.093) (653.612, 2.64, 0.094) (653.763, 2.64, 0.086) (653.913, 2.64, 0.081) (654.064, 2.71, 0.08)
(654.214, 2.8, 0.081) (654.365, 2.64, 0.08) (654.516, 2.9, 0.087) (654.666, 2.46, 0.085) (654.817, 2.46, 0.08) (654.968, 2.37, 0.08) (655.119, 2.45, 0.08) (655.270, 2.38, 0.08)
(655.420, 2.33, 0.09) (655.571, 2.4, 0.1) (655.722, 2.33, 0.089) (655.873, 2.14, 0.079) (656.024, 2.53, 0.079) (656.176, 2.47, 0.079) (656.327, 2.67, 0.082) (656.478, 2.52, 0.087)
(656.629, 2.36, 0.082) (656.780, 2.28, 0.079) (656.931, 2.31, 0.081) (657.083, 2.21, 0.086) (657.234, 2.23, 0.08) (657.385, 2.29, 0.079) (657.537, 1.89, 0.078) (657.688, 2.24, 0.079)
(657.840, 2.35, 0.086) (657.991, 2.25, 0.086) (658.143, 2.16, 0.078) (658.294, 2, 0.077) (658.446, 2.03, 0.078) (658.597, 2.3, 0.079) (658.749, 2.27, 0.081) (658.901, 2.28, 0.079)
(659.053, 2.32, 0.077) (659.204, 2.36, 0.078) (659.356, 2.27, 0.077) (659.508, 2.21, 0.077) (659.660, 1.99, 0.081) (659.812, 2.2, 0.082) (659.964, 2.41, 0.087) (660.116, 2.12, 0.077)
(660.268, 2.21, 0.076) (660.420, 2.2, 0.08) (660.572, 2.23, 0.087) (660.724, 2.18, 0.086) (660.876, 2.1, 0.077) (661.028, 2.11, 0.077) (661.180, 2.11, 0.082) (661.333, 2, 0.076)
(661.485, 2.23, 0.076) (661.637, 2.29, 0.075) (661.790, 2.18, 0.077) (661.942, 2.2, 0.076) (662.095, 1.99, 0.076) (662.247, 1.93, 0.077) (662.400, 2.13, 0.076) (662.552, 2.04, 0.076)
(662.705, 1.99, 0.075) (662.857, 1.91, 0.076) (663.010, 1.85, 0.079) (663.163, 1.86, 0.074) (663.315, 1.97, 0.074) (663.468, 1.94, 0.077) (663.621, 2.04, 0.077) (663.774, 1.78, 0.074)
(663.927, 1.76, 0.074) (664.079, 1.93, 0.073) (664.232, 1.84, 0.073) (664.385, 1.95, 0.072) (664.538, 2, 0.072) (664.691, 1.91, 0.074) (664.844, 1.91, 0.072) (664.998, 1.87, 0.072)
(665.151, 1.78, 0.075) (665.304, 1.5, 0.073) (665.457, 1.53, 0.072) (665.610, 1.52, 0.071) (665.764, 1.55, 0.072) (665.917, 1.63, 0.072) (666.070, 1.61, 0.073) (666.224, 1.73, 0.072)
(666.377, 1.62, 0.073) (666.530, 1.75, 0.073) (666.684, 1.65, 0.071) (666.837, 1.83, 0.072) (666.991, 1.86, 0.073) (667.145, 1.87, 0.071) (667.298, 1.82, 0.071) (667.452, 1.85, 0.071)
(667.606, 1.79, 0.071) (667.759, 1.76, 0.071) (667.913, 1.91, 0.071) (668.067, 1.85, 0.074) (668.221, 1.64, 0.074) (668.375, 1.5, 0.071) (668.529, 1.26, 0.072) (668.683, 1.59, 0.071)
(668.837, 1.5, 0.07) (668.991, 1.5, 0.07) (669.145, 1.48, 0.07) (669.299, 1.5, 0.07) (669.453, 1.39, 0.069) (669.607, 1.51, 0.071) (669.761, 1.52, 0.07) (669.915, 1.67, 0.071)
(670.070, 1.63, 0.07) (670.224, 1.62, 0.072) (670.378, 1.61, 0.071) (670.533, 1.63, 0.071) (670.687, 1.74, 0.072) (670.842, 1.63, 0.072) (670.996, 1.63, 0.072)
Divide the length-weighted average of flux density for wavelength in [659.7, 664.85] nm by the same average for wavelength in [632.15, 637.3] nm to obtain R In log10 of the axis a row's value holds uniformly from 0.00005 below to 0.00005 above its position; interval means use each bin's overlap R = 1.27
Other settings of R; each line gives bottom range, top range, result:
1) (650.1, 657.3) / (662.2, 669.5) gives 0.72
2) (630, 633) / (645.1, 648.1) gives 1.52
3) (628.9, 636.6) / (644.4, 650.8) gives 1.44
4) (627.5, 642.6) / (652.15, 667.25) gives 1.41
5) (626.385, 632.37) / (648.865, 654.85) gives 1.97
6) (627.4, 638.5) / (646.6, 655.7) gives 1.63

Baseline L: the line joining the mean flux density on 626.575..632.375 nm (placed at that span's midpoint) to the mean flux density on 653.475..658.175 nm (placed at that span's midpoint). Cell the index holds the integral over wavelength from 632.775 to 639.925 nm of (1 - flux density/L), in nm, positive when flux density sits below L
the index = -0.34 nm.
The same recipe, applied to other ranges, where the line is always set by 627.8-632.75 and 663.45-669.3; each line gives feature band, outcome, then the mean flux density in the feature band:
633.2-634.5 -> -0.303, 1.64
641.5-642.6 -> -0.324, 1.85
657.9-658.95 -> -0.358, 2.18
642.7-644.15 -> -0.454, 1.9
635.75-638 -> -0.360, 1.58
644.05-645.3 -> -0.418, 1.95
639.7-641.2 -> -0.492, 1.87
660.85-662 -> -0.337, 2.15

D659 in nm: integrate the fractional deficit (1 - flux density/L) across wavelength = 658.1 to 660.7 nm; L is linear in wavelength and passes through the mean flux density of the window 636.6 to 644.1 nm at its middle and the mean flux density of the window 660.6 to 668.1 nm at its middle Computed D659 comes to -0.492 nm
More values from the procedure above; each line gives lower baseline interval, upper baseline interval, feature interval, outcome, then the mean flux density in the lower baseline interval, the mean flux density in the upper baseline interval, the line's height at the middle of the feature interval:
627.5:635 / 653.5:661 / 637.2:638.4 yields 0.04 nm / 1.38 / 2.34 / 1.62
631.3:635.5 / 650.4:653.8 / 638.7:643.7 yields 0.38 nm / 1.59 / 2.44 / 1.95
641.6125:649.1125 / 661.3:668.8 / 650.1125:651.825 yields -0.29 nm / 2.02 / 1.83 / 1.97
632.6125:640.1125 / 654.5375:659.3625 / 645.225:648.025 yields -0.25 nm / 1.6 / 2.32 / 1.96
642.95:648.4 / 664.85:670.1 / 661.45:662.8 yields -0.27 nm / 2.06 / 1.65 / 1.75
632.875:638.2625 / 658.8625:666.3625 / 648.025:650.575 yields -0.49 nm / 1.63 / 1.99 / 1.81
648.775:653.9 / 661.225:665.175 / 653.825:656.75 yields -0.36 nm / 2.35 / 1.98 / 2.22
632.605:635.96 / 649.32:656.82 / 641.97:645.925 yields 0.27 nm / 1.65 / 2.42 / 2.05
